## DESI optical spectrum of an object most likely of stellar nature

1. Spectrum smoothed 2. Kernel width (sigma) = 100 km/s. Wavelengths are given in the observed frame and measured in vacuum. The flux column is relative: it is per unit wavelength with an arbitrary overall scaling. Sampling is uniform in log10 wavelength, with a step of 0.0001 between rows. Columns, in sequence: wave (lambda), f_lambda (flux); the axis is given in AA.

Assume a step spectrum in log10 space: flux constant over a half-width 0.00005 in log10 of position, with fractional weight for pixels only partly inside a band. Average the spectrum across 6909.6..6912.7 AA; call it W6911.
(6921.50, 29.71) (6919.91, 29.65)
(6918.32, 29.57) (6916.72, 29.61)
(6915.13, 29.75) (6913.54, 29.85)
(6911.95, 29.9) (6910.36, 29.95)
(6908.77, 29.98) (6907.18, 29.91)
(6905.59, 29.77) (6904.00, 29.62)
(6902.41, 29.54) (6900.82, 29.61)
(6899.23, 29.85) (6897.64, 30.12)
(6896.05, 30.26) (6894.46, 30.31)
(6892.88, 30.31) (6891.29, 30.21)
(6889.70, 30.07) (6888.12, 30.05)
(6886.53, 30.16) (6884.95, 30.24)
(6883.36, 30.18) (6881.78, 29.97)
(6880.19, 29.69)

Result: 29.9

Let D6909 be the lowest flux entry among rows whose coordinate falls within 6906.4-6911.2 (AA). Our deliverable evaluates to 29.91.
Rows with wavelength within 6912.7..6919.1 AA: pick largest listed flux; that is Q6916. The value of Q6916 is 29.85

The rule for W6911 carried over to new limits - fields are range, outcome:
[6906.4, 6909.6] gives 30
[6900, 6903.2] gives 29.6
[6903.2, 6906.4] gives 29.7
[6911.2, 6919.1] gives 29.7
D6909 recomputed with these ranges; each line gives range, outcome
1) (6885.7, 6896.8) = 30.05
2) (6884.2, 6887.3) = 30.16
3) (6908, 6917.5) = 29.61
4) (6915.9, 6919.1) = 29.57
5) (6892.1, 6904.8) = 29.54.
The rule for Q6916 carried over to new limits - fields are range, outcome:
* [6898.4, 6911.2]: 29.98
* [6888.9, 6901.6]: 30.31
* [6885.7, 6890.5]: 30.16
